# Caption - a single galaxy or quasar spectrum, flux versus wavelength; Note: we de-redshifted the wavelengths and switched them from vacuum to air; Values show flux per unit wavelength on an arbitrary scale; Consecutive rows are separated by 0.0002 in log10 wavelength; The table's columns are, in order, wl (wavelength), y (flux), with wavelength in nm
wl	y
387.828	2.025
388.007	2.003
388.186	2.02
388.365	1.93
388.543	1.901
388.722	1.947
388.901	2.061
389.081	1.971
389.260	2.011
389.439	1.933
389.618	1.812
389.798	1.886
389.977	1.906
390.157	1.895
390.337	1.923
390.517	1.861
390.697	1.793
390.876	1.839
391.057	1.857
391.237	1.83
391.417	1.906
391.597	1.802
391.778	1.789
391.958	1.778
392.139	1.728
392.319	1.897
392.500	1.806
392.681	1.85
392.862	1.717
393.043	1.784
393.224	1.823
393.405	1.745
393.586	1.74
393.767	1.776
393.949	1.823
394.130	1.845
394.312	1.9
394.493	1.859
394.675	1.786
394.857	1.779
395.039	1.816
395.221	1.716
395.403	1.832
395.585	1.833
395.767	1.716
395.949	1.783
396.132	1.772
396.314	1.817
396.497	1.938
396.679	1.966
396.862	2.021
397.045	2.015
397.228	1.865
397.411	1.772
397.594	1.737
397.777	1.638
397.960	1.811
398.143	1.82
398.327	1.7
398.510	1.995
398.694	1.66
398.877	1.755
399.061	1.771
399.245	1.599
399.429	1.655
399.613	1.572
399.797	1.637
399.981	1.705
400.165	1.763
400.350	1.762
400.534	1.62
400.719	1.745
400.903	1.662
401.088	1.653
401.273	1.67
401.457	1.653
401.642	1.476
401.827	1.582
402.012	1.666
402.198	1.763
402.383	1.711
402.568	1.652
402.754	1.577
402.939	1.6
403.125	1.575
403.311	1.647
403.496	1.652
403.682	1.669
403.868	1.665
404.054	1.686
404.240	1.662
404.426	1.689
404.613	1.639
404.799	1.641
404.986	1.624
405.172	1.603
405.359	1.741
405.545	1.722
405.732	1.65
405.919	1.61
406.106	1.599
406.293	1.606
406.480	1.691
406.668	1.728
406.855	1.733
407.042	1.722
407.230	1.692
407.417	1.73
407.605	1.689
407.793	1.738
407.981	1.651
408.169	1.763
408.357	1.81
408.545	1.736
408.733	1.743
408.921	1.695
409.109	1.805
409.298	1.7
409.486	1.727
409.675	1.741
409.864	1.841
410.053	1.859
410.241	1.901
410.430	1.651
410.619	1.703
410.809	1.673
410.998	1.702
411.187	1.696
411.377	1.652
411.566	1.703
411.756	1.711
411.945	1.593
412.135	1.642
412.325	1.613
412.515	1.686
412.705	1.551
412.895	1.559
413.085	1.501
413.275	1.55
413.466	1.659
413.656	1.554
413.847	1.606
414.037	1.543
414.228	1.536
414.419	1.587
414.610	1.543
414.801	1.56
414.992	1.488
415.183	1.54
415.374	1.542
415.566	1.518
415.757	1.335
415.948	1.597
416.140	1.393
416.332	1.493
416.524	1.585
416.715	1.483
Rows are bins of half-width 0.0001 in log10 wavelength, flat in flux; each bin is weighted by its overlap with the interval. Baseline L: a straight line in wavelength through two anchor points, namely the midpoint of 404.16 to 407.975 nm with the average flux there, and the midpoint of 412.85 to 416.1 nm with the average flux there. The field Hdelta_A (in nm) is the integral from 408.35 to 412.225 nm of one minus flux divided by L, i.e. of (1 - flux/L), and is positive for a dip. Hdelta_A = -0.29 nm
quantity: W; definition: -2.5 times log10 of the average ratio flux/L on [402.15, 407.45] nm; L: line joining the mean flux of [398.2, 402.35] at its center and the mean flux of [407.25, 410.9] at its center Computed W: 0.034 mag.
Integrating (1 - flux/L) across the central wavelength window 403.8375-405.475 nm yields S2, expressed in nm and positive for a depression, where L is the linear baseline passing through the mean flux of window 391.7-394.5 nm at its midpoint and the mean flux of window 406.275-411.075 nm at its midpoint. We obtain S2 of 0.08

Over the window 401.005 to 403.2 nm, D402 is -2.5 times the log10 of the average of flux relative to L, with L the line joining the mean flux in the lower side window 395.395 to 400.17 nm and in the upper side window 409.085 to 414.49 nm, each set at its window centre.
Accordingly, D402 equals 0.07 mag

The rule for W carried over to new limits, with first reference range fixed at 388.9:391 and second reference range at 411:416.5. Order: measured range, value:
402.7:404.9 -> 0.04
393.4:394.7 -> 0.02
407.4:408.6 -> -0.05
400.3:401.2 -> 0.04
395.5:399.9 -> 0.00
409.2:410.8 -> -0.09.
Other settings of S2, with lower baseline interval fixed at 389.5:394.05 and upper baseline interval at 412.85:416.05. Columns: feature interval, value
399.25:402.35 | 0.09 nm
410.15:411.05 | -0.08 nm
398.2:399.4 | -0.01 nm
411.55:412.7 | -0.06 nm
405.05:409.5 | -0.20 nm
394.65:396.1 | 0.00 nm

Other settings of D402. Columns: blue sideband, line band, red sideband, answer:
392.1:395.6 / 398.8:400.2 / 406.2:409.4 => 0.06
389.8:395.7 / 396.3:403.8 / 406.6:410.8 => 0.04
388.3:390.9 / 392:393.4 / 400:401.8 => 0.03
